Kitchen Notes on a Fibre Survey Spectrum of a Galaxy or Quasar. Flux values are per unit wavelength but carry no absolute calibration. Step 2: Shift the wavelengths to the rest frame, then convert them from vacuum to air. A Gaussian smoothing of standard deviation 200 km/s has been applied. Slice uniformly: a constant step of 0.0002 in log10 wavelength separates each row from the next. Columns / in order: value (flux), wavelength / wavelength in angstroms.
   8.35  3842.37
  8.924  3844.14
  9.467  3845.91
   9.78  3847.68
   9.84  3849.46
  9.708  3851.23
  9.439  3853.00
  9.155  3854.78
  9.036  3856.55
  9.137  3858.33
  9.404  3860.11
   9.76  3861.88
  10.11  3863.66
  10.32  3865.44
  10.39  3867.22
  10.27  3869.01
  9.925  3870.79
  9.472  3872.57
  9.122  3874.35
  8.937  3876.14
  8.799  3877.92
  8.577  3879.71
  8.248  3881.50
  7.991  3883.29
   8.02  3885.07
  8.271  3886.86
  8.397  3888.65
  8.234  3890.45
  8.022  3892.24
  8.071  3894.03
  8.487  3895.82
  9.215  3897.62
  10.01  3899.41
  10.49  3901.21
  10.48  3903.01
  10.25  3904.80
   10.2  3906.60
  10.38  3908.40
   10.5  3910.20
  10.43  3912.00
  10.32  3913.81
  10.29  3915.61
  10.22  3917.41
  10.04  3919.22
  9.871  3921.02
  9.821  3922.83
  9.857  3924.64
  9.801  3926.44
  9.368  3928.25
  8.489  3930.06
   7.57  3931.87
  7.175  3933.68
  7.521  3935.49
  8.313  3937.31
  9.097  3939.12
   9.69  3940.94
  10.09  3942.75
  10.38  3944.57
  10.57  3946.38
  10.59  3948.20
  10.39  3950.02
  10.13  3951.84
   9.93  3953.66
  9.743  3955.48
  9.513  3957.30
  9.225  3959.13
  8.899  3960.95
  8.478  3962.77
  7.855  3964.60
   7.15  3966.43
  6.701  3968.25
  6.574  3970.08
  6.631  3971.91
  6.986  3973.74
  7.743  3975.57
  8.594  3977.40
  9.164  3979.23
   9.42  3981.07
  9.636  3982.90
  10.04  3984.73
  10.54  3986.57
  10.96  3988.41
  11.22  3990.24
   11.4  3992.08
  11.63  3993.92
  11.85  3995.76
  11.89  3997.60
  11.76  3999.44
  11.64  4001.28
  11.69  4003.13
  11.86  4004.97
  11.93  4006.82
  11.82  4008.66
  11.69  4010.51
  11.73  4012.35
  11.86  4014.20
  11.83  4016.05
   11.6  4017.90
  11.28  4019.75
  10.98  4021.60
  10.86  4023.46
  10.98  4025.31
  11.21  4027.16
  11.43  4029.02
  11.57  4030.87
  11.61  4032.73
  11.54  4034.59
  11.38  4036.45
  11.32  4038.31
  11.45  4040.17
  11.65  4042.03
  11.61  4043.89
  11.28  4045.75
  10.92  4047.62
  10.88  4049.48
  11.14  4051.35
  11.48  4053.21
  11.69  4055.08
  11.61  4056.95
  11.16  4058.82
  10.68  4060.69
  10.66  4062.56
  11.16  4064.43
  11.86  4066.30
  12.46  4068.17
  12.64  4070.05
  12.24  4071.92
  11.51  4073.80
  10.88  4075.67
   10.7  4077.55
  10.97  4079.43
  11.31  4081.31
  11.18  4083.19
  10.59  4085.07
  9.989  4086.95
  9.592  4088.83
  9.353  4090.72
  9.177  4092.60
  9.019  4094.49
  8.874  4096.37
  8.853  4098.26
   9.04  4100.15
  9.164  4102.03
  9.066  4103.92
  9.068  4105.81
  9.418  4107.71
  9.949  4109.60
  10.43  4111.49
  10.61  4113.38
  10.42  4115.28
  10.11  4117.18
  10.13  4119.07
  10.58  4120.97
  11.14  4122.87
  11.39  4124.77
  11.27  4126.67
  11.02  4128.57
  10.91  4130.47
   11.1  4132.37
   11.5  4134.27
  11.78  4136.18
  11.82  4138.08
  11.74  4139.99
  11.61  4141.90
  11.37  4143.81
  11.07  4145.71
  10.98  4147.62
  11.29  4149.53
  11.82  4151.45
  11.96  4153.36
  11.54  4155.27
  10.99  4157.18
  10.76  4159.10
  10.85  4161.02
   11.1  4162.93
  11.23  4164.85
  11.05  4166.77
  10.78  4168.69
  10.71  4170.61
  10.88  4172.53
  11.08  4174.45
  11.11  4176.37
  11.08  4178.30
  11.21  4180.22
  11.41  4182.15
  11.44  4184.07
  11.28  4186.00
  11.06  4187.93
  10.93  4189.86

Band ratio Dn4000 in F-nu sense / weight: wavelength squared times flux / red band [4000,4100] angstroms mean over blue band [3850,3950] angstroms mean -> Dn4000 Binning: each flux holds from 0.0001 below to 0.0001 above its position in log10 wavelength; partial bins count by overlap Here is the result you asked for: 1.3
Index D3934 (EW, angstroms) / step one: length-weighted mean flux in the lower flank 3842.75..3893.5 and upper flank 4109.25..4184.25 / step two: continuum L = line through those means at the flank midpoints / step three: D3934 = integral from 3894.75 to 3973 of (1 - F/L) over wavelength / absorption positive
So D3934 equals 2.3 angstroms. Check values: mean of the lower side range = 9.15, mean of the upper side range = 11.1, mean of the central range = 9.31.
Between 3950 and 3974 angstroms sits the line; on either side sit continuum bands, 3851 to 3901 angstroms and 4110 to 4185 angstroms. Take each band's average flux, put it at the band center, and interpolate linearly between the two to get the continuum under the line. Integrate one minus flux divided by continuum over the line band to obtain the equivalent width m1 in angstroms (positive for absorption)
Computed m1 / 3.3 angstroms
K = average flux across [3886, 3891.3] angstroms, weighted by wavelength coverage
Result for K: 8.29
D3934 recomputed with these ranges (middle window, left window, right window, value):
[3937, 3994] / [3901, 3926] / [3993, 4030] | 8.7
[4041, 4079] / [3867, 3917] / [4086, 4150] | -4.9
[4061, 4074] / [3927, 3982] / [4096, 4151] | -2.3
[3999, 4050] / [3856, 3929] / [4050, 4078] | -2.2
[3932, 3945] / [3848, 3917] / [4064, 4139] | 1.3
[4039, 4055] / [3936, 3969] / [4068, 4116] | -2.3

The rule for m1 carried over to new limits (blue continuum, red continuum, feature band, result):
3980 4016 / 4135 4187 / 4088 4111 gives 4.2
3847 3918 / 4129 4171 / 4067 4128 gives 3.1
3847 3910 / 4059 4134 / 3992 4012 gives -3.5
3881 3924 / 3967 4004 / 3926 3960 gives 0.9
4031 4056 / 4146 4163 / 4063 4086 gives -0.2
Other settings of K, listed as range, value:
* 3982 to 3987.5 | 10.1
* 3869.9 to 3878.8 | 9.26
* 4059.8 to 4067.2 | 11.1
